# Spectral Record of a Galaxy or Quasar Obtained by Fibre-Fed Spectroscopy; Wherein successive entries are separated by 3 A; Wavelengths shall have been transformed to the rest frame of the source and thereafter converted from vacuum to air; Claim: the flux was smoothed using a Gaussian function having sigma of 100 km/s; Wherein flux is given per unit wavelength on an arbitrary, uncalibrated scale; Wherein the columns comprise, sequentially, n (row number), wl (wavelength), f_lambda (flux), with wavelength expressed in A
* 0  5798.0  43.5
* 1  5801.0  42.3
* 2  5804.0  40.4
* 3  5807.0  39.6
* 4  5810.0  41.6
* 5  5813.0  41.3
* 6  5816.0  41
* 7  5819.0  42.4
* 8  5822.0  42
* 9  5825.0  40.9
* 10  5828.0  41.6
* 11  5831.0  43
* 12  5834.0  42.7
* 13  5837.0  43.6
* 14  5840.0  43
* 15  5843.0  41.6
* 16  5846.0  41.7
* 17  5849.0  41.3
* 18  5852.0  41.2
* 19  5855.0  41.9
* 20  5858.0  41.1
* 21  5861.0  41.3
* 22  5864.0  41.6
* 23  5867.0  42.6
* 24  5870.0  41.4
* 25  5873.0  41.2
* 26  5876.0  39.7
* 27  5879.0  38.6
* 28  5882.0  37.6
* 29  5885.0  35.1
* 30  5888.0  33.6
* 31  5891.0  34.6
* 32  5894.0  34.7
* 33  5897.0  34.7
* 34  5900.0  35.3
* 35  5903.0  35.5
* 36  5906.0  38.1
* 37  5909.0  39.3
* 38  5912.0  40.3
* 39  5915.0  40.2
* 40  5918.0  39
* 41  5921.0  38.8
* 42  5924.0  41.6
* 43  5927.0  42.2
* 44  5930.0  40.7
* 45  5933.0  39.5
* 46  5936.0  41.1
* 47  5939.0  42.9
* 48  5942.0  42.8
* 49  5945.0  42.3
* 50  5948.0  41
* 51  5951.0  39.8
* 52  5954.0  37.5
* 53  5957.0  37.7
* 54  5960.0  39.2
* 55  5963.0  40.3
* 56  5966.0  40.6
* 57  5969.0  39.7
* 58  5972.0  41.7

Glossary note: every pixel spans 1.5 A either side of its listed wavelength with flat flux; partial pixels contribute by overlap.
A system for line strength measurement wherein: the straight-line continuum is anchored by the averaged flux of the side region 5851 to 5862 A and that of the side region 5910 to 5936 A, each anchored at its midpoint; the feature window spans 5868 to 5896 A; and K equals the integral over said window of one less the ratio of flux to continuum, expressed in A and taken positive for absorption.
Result 2.43 A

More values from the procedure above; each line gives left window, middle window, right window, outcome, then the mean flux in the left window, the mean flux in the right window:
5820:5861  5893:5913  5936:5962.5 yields 2.08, 42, 40.4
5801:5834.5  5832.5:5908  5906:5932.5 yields 2.69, 41.5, 40.1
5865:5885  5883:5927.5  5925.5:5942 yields 3.55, 39.8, 41.4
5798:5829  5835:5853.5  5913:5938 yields -0.42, 41.4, 40.4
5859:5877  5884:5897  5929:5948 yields 2.17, 41.3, 41.5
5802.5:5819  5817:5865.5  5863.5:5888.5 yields -2.20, 40.9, 39.2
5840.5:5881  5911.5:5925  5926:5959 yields 0.30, 41.2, 40.6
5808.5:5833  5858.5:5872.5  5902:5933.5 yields -0.30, 41.7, 39.6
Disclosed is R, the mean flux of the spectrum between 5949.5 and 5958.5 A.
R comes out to 38.3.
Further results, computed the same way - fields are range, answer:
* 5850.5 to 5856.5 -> 41.6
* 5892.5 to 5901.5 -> 34.9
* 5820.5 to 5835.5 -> 42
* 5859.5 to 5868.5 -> 41.8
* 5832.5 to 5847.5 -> 42.5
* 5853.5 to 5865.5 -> 41.5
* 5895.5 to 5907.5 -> 35.9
